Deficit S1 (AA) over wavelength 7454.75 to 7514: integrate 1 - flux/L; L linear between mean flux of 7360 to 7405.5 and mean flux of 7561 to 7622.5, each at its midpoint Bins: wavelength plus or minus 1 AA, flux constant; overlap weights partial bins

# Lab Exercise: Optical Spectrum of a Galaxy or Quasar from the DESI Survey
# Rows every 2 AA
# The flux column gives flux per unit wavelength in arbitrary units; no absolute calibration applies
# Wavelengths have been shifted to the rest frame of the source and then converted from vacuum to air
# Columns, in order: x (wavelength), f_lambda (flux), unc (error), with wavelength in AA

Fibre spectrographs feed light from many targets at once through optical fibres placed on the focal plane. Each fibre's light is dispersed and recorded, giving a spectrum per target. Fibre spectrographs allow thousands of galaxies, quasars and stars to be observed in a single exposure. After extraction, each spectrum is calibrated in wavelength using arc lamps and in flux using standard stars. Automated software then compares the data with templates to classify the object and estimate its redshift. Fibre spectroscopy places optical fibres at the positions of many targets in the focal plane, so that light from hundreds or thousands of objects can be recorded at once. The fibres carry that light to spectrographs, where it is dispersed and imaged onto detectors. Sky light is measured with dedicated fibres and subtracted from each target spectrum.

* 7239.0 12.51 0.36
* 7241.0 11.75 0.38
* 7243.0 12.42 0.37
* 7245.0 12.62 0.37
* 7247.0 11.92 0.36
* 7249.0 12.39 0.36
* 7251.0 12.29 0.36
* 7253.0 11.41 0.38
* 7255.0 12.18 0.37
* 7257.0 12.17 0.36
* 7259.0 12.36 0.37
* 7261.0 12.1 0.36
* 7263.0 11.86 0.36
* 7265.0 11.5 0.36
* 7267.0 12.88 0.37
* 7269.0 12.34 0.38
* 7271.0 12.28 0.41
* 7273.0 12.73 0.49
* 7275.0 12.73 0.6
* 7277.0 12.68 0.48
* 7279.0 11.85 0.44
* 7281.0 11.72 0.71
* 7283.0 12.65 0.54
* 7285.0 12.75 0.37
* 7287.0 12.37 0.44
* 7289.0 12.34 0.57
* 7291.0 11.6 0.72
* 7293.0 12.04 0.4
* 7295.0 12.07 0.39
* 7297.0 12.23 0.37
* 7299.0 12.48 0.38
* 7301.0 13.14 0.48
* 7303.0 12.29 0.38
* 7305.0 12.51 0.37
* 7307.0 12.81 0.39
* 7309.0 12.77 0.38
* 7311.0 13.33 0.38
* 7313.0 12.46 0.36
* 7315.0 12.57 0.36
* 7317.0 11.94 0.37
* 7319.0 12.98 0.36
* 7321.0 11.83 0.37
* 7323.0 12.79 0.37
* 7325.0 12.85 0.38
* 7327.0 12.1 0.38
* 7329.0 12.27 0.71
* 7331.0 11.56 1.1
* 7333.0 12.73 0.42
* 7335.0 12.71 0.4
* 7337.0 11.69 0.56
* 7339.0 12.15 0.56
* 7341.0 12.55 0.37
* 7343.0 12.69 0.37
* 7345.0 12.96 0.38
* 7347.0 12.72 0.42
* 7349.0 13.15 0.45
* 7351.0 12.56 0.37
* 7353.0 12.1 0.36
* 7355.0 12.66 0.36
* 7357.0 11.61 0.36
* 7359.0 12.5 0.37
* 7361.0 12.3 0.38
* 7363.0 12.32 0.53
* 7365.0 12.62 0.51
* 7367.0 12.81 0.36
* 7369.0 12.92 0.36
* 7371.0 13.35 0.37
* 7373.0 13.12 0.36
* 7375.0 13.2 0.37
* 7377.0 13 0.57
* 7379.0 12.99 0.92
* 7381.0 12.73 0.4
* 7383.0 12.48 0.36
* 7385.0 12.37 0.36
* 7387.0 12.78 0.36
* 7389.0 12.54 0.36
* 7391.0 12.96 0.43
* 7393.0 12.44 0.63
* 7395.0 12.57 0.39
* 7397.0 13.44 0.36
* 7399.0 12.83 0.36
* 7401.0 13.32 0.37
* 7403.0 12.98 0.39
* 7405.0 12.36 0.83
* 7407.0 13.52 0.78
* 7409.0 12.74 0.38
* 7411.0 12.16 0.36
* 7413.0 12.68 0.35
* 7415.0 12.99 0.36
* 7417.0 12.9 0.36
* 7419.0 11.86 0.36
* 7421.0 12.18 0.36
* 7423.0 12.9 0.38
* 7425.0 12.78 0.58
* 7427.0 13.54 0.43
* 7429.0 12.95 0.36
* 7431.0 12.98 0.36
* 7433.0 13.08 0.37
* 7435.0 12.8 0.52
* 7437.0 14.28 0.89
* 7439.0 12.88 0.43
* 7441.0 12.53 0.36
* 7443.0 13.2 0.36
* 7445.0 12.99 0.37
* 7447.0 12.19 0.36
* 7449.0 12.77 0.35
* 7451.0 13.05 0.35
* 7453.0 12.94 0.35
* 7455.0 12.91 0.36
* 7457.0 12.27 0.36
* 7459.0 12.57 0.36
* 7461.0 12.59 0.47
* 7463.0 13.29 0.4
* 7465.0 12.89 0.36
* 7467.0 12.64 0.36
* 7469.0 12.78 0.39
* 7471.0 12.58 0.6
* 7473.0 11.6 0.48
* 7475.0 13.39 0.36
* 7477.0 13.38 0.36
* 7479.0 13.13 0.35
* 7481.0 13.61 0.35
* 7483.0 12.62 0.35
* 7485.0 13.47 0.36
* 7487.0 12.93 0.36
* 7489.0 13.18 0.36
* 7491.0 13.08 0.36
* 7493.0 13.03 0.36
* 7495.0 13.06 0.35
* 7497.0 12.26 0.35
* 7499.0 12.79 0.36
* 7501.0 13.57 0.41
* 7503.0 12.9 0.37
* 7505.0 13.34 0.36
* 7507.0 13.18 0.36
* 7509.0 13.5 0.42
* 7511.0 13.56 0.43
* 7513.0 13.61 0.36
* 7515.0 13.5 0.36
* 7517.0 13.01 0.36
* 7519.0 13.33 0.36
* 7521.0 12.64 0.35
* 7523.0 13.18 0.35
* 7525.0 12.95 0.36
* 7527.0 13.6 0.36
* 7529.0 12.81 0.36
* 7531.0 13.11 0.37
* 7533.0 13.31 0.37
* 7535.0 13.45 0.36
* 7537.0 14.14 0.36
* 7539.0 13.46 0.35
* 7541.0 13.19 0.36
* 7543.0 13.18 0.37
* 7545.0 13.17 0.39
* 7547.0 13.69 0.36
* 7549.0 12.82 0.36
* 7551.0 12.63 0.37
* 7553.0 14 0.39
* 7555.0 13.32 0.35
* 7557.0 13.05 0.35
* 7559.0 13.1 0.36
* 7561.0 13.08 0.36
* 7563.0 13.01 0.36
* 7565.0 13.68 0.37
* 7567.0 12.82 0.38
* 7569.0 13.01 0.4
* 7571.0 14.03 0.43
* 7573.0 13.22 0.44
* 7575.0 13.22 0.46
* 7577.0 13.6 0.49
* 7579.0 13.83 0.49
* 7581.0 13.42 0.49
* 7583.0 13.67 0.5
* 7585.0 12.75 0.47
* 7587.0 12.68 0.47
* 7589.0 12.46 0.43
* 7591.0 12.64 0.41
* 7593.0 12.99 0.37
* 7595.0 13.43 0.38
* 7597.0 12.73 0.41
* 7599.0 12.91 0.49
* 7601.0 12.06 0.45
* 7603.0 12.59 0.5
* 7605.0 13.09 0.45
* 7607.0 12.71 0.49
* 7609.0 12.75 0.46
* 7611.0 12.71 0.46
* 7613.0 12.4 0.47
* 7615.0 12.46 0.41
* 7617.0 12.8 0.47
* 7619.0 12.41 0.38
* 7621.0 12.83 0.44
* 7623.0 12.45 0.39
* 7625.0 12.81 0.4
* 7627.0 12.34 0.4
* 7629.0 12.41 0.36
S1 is -0.5 AA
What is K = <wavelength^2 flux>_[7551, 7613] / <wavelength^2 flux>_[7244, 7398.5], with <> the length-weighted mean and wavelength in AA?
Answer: 1.12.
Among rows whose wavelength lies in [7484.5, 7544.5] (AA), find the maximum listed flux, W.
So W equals 14.14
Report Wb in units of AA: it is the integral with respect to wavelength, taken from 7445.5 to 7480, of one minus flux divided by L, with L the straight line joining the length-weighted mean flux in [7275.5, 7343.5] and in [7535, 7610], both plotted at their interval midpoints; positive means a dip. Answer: 0.2 AA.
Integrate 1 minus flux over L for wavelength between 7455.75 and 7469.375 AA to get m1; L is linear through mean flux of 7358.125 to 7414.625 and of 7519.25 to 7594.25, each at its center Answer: 0.27 AA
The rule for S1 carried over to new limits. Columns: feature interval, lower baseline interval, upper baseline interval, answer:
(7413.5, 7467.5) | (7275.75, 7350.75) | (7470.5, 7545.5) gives 0.25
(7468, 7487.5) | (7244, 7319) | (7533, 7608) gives -0.08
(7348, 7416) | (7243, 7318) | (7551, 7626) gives -1.02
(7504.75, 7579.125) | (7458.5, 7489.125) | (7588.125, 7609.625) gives -2.67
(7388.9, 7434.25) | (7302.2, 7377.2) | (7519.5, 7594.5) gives -0.14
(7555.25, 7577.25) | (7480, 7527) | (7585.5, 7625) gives -0.65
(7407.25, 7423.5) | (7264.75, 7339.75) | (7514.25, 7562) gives 0.27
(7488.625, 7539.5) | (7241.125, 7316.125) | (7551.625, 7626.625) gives -1.52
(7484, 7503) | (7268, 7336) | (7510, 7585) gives 0.11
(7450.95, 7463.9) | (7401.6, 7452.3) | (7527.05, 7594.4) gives 0.16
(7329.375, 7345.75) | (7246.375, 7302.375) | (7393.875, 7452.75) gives 0.20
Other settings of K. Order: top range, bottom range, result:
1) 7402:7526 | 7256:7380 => 1.08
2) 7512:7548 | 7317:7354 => 1.13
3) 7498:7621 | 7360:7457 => 1.06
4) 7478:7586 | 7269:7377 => 1.12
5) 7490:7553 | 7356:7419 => 1.07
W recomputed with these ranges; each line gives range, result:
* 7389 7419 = 13.52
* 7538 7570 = 14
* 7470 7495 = 13.61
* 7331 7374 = 13.35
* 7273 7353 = 13.33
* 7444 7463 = 13.29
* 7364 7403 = 13.44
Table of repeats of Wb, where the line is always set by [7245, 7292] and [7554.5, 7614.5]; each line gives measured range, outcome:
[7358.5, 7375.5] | -0.4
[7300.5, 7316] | -0.5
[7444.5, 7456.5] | -0.1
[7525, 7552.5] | -0.8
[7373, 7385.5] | -0.3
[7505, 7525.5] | -0.6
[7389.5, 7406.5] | -0.4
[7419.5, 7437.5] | -0.5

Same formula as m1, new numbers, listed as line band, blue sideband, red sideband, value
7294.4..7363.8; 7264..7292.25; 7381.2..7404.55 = 0.3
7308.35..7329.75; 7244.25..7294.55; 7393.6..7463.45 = -0.2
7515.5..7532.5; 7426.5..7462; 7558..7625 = -0.2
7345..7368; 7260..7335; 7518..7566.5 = 0.2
